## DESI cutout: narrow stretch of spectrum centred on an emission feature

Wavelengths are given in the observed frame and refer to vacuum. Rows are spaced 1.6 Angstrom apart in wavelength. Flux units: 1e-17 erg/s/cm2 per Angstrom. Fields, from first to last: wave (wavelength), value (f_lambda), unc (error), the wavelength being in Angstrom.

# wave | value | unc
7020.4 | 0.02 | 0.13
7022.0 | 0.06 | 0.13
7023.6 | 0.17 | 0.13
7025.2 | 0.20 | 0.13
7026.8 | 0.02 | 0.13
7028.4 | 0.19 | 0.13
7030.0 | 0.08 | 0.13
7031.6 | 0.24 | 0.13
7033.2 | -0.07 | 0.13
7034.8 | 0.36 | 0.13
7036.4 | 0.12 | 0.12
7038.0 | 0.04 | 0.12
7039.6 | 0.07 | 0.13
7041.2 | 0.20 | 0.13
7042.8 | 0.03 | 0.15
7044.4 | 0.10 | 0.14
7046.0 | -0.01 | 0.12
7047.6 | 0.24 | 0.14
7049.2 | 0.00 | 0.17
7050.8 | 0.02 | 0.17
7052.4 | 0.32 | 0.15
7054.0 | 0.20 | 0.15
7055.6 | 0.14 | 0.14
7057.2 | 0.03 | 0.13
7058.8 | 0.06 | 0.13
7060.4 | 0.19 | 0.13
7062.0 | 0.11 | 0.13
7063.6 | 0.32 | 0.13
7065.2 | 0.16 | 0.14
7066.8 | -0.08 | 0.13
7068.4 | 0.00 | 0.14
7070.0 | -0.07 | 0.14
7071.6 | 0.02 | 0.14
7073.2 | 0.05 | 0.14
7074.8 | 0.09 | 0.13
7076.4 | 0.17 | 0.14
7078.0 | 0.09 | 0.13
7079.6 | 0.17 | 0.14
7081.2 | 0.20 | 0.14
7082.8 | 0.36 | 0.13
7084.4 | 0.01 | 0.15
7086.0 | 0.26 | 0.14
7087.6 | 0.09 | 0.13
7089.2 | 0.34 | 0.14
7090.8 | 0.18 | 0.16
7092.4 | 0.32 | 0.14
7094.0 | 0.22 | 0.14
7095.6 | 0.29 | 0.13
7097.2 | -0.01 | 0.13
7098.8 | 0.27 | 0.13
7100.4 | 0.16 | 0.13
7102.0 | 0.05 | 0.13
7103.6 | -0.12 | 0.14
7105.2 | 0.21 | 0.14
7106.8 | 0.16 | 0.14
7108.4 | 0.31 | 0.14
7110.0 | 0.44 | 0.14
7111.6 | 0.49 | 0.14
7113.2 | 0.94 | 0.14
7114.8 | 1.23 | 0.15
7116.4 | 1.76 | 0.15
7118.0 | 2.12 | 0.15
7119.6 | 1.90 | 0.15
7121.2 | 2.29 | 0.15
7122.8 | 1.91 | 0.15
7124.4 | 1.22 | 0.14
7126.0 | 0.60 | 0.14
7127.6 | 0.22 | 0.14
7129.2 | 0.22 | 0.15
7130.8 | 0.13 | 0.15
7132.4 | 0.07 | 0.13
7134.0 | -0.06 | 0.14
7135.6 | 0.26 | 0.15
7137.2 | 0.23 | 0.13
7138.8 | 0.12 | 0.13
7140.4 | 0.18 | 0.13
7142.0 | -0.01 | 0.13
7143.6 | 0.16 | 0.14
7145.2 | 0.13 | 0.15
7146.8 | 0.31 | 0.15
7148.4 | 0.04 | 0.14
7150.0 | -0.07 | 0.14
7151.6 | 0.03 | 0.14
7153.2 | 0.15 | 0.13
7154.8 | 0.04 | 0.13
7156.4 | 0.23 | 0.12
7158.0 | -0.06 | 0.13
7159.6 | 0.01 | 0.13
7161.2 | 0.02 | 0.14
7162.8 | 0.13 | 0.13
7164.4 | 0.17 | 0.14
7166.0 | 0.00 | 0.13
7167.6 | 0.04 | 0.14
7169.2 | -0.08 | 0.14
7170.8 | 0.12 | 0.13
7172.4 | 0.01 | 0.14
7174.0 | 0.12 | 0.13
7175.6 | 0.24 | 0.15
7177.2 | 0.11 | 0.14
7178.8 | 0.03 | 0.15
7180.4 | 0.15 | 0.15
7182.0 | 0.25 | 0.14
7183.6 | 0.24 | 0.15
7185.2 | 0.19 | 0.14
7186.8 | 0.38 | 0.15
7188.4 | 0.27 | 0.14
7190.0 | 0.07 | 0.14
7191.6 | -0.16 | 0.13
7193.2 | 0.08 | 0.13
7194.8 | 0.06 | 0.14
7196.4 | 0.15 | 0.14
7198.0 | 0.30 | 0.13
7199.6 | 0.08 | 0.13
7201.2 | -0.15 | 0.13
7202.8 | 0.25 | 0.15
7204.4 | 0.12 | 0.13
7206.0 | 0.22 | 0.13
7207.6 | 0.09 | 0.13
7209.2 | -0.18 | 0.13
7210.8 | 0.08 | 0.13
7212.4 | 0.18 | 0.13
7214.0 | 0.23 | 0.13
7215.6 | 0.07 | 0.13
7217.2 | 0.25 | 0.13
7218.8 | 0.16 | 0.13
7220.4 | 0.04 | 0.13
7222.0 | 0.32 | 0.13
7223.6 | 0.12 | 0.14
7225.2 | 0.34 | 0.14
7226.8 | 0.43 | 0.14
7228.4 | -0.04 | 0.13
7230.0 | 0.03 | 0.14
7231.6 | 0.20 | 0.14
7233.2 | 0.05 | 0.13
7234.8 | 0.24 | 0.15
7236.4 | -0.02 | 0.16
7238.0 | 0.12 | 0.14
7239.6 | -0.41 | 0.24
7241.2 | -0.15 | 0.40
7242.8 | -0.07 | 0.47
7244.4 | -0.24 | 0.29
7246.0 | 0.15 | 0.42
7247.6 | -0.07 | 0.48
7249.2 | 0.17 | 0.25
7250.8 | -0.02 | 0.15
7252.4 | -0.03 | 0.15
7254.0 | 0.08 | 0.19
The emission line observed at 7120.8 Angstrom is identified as [O II]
